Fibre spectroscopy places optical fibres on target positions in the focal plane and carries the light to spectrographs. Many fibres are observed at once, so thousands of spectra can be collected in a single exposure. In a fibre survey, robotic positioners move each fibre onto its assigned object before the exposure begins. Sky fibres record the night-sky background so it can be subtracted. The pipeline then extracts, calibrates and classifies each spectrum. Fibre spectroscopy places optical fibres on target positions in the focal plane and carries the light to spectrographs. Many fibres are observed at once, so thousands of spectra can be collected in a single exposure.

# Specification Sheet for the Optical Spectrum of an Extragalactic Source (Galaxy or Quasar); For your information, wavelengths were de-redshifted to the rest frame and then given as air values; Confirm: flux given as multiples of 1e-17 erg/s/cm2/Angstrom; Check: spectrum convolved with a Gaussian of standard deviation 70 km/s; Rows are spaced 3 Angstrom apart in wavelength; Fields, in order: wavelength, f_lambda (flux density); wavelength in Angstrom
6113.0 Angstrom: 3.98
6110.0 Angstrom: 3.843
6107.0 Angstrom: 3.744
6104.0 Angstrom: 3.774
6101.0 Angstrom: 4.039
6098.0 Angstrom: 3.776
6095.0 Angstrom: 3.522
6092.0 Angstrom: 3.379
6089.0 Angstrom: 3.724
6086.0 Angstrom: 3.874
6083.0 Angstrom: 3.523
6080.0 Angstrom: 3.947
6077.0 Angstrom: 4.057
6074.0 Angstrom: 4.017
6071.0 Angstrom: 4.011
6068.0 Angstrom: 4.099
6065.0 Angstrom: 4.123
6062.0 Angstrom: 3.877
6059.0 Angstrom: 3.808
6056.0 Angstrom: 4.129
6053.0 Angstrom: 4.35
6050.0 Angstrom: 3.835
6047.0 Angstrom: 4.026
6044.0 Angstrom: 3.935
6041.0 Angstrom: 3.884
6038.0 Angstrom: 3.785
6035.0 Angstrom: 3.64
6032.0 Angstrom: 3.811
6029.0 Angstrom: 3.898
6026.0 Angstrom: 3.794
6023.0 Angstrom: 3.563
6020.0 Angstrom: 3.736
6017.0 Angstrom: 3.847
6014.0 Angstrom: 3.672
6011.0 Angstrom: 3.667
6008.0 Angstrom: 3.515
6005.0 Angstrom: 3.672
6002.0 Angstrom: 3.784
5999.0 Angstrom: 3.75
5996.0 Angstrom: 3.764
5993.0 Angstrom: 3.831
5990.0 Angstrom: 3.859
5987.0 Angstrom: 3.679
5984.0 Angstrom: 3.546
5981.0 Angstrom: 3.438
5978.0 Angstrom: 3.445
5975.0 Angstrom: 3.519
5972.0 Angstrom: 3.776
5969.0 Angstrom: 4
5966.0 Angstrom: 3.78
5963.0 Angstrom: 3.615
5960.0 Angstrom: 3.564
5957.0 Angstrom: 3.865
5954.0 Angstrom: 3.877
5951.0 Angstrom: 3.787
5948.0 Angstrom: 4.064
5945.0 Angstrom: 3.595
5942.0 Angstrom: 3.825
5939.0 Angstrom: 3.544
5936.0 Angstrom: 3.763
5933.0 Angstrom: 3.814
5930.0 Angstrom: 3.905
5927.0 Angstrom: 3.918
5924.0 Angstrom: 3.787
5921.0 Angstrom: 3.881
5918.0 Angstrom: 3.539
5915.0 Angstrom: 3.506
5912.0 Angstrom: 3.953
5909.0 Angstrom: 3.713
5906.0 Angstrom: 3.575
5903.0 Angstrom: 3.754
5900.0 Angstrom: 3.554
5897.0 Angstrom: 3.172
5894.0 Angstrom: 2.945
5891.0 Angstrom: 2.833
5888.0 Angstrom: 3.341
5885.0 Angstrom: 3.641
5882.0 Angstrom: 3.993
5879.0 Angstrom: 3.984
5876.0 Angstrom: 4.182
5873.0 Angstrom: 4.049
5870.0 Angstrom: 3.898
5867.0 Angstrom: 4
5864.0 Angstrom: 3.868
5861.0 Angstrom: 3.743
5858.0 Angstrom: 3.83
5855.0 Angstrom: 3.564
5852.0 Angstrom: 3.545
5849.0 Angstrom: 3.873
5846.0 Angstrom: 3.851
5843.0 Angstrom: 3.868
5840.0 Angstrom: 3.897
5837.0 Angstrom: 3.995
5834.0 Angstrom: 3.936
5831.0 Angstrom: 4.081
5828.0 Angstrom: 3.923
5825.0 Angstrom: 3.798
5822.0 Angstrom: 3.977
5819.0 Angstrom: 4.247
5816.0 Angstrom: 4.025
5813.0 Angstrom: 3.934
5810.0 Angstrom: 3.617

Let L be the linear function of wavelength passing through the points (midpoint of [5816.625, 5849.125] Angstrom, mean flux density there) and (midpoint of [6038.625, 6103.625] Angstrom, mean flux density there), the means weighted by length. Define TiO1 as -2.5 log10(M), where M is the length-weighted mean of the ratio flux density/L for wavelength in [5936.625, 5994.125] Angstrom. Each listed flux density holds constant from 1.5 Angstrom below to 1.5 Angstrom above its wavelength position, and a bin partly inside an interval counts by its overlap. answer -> 0.059 mag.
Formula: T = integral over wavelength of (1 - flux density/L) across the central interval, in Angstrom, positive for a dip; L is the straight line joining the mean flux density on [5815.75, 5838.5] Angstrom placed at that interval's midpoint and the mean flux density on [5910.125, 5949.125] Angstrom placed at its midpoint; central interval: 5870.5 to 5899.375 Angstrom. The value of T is 2.17 Angstrom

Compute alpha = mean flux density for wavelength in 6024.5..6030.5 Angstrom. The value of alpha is 3.85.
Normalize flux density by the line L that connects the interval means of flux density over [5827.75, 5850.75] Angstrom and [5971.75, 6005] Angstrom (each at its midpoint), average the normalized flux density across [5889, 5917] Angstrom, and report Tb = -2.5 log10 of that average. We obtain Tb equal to 0.110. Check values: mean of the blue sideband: 3.92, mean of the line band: 3.44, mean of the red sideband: 3.67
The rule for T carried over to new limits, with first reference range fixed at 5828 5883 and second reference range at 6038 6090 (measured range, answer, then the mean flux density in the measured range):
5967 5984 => 1.3 Angstrom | 3.63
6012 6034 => 1.0 Angstrom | 3.76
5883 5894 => 1.8 Angstrom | 3.26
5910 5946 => 1.5 Angstrom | 3.75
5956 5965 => 0.6 Angstrom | 3.68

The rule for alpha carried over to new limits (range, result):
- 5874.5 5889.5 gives 3.83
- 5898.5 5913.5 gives 3.71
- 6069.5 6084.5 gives 3.91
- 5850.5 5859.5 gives 3.65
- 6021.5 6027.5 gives 3.68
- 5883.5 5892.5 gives 3.27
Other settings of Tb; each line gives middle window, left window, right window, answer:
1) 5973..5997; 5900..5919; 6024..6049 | 0.04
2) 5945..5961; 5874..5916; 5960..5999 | -0.05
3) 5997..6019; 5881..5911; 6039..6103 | 0.01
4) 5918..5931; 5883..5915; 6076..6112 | -0.10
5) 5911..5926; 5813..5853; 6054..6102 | 0.05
